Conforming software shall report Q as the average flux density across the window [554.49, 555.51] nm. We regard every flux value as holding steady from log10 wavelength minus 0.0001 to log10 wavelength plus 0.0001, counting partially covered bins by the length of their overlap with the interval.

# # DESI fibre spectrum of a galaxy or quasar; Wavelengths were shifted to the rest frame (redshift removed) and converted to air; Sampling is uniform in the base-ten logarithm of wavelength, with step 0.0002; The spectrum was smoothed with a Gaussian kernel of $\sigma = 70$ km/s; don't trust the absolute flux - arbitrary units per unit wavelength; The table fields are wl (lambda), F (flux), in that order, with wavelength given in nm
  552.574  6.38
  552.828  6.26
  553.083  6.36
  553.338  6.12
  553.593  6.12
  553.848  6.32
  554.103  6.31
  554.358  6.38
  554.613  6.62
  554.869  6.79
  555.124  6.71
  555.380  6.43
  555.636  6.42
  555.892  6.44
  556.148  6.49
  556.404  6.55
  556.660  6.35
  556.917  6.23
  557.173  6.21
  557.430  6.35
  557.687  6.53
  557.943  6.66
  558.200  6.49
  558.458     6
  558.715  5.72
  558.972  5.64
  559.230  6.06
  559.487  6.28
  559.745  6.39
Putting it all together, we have 6.63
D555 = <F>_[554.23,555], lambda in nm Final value 6.6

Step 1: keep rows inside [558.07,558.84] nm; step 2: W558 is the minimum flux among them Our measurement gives 5.72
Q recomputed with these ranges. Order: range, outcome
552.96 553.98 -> 6.23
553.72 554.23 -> 6.32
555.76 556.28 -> 6.47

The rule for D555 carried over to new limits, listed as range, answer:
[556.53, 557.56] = 6.28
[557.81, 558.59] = 6.38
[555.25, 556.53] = 6.46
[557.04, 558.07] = 6.44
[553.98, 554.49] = 6.36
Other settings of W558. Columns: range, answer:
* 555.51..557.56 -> 6.21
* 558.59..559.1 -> 5.64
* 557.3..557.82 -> 6.35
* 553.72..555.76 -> 6.31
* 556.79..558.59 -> 6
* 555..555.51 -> 6.43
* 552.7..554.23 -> 6.12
